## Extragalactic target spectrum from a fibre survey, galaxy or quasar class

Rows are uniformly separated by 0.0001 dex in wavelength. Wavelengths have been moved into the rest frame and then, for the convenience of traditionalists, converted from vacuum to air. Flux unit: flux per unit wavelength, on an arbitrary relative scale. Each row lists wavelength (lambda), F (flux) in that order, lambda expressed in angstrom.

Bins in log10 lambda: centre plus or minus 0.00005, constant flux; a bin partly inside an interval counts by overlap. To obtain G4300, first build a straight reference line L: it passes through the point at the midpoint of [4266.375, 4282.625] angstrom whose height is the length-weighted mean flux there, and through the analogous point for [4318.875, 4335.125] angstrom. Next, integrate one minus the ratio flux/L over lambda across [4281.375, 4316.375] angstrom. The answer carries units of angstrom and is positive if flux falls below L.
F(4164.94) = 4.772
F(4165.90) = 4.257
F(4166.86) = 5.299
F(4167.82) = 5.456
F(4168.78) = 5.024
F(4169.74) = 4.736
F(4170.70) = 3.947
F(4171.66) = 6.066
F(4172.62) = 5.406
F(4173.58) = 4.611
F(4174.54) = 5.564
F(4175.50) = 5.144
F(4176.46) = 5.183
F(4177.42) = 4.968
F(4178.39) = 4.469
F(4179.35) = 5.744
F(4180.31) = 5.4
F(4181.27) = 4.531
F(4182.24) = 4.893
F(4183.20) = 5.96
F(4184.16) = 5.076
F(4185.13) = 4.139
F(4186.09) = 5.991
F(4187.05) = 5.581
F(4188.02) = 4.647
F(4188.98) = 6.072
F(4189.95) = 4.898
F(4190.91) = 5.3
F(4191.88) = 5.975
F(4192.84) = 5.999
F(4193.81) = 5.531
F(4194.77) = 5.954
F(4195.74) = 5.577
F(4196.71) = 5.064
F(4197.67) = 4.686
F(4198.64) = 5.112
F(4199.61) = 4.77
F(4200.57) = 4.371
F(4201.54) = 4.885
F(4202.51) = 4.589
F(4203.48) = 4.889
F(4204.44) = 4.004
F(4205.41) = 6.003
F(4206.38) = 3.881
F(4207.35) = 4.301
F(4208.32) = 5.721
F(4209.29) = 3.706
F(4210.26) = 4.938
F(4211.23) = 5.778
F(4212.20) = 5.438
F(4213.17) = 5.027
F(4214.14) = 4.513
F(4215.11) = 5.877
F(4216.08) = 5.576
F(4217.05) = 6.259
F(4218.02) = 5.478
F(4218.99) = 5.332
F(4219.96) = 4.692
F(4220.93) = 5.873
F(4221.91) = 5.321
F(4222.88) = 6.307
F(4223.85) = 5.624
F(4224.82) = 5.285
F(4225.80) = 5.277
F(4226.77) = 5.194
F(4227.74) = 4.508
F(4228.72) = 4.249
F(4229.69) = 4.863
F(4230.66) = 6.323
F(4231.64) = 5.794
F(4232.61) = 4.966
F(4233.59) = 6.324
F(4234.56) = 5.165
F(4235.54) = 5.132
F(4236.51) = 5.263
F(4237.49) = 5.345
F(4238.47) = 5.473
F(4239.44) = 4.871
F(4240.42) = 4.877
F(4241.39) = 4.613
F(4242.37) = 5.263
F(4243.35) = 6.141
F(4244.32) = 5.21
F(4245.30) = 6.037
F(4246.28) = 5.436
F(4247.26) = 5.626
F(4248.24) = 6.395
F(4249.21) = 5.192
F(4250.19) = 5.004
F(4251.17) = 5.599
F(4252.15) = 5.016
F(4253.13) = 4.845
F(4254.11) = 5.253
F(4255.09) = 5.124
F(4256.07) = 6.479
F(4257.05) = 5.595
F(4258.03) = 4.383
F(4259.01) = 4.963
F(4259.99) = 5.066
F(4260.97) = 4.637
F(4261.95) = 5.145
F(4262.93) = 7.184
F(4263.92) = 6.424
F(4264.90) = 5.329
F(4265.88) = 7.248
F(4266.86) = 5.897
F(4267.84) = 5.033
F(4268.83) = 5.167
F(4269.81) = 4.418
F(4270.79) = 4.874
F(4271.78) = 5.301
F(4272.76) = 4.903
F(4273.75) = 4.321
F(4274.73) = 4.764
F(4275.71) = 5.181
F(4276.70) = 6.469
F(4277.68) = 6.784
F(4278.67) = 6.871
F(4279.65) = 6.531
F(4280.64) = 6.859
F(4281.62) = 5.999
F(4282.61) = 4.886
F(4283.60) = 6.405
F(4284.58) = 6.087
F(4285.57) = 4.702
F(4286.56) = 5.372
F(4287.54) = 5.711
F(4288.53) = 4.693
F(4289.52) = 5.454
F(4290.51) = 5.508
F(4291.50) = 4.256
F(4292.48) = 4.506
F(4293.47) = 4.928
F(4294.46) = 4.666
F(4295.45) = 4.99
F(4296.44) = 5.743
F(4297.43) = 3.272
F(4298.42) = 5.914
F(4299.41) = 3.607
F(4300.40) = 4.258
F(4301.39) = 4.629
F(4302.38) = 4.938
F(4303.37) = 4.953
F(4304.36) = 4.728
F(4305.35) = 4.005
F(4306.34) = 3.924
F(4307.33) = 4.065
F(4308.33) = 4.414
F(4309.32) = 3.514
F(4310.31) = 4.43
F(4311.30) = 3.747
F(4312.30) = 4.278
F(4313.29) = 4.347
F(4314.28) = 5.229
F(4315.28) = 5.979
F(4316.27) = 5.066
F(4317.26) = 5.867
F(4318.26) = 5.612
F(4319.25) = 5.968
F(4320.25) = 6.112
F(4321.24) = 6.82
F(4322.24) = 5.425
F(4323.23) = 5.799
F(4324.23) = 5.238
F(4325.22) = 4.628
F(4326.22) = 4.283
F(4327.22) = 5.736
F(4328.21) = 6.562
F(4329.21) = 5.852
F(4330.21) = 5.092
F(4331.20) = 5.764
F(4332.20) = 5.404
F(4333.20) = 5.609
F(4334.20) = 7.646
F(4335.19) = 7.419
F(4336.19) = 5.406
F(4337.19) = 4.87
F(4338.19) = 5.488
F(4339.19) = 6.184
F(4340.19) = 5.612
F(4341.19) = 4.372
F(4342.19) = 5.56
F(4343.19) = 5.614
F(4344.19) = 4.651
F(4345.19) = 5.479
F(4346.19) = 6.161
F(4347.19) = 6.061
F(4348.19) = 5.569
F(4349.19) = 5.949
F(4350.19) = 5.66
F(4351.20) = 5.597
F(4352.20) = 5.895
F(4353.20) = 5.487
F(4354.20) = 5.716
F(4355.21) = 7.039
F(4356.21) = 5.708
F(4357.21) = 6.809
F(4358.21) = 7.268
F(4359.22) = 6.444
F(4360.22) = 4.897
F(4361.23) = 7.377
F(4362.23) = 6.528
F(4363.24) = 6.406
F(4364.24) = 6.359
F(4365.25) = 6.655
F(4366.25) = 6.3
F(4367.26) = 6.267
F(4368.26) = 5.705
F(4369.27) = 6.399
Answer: 5.4 angstrom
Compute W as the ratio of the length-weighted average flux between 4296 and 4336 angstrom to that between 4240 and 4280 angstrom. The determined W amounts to 0.9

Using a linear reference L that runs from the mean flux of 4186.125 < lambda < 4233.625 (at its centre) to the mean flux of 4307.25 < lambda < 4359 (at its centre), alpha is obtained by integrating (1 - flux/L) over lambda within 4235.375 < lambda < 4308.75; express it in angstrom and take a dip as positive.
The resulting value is 1.8 angstrom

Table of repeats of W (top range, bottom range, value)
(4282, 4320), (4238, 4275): 0.91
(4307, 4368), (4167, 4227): 1.09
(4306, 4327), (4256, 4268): 0.89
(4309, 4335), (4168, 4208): 1.06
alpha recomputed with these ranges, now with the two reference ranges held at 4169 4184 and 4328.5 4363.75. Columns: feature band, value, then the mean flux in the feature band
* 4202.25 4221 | 0.68 angstrom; 5.08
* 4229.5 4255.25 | 0.16 angstrom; 5.38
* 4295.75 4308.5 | 2.67 angstrom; 4.5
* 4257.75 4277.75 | 0.55 angstrom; 5.39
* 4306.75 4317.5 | 2.16 angstrom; 4.6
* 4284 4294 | 0.90 angstrom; 5.13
